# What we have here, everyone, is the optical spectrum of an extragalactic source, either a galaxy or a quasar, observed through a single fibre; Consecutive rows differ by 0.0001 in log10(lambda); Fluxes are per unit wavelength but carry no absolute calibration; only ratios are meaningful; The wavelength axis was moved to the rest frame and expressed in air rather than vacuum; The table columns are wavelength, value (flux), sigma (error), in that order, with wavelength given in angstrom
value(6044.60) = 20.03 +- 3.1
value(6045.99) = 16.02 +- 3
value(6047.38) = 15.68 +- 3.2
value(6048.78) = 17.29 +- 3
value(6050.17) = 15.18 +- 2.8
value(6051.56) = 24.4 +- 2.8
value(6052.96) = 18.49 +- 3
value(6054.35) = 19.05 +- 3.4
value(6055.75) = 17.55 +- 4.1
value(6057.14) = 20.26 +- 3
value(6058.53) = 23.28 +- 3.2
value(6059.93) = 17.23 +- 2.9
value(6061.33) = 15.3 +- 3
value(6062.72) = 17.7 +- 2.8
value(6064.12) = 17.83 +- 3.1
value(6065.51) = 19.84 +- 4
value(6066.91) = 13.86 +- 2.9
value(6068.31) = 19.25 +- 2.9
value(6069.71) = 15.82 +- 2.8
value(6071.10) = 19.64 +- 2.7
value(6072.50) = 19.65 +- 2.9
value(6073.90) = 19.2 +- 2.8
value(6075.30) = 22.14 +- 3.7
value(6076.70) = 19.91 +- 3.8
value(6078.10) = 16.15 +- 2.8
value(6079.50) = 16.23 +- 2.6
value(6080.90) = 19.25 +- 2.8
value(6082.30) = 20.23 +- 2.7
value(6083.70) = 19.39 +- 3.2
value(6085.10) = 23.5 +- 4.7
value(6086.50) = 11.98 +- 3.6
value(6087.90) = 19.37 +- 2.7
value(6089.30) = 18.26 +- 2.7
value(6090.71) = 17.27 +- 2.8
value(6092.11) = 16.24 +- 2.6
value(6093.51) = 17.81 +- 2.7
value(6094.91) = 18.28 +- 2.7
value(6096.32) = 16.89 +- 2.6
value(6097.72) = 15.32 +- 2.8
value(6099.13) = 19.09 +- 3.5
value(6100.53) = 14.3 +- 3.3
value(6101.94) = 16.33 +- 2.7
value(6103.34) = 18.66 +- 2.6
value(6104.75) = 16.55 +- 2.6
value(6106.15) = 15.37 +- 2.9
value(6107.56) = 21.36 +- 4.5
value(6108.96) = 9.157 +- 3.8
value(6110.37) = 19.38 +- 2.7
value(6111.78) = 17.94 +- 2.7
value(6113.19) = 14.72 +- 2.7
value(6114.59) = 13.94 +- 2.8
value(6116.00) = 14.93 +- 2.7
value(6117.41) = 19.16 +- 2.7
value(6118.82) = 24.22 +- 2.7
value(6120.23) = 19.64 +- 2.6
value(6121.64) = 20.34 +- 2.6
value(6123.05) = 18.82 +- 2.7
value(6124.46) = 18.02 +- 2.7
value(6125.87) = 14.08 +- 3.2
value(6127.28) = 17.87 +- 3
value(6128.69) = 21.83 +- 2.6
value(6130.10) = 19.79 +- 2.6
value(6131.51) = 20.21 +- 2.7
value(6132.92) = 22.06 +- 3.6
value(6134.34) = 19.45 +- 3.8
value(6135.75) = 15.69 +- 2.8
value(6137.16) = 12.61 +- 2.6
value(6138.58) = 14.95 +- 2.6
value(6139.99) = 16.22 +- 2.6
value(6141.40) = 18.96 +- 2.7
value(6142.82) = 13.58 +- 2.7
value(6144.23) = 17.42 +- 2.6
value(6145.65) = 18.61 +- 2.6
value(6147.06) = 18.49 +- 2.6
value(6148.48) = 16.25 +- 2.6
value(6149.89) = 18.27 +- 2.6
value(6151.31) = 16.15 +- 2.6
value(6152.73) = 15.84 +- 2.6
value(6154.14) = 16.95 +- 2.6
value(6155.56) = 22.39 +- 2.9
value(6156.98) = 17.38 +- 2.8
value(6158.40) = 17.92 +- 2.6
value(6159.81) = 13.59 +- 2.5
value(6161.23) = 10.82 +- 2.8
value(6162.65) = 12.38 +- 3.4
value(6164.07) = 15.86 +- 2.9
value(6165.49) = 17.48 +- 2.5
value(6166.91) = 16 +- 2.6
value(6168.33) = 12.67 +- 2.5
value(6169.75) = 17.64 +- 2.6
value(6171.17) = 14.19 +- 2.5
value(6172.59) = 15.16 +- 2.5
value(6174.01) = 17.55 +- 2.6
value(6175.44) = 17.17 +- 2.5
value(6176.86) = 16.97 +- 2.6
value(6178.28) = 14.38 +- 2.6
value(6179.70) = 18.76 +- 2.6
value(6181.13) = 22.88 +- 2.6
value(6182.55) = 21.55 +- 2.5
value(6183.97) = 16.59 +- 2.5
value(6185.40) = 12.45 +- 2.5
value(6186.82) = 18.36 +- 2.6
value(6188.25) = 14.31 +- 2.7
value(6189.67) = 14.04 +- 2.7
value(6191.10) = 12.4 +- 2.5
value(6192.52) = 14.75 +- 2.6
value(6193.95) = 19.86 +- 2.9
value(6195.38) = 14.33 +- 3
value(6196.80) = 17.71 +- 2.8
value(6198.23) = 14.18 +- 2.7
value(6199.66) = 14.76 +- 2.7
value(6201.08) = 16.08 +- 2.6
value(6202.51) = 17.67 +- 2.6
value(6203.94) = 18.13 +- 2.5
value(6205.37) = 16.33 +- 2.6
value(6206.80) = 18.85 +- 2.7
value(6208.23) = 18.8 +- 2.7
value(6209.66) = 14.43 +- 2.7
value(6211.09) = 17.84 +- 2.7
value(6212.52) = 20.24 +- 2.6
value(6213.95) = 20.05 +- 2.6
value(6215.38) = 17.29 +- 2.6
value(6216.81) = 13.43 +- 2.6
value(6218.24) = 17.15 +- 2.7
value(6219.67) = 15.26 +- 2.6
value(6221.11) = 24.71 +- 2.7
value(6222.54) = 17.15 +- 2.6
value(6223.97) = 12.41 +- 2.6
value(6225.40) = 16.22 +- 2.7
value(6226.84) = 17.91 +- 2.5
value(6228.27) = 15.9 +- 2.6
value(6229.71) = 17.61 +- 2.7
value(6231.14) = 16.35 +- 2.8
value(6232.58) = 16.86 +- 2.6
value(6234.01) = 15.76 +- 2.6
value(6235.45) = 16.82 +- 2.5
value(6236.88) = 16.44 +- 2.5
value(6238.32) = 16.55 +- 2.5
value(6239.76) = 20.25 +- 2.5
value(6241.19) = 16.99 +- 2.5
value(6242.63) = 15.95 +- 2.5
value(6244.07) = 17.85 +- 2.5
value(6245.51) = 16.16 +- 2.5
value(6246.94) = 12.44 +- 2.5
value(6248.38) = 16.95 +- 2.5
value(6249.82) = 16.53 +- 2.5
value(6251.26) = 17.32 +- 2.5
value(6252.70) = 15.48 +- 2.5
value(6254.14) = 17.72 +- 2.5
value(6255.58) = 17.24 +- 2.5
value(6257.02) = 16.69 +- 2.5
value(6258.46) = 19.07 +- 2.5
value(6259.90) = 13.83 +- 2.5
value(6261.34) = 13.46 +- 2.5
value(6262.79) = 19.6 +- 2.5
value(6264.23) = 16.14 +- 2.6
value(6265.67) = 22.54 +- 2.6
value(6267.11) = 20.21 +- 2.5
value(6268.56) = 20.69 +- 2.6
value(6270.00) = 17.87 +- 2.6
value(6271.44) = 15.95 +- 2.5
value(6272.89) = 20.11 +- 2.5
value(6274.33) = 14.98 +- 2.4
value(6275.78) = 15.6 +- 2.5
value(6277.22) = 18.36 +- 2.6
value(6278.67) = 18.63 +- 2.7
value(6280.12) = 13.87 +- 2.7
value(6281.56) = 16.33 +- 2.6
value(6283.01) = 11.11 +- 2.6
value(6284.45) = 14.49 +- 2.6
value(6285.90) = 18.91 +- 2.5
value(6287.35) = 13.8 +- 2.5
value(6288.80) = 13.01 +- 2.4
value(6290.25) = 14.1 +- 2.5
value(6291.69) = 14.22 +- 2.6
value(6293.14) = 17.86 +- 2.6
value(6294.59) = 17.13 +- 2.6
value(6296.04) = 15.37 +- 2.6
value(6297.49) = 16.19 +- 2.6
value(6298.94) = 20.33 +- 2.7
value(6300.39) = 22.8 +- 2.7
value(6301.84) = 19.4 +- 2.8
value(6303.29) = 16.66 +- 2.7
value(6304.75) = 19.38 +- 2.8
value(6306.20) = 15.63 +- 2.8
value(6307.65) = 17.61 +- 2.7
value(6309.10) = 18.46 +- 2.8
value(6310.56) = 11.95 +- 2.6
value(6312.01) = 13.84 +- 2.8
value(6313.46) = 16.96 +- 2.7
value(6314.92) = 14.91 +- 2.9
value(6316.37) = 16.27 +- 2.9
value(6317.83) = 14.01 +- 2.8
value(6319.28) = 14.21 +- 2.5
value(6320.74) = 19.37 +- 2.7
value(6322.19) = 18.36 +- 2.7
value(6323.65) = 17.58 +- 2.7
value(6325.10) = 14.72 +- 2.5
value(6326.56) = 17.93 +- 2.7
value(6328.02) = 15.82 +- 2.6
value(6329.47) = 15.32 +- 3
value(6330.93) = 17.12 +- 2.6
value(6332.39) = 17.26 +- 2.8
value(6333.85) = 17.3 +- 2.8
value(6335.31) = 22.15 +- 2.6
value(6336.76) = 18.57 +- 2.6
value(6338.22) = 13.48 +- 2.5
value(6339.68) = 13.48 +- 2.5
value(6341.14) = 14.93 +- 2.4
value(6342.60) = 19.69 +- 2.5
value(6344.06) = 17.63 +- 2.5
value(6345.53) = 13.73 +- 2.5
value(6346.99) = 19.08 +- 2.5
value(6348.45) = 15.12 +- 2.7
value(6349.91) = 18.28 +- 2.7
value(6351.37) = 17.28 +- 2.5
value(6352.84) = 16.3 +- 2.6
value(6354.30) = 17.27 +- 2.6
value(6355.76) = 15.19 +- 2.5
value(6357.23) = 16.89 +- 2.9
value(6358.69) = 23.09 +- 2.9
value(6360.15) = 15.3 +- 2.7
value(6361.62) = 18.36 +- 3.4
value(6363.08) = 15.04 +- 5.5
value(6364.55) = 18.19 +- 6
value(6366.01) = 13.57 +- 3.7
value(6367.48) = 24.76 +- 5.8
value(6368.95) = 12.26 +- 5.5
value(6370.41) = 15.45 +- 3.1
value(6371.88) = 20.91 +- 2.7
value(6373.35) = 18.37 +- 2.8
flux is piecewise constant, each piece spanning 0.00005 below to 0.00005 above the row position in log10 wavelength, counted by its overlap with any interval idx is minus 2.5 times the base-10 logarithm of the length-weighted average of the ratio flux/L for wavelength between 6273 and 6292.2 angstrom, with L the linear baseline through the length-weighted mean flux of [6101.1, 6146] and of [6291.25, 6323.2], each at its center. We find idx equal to 0.11 mag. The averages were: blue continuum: 17.5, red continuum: 16.9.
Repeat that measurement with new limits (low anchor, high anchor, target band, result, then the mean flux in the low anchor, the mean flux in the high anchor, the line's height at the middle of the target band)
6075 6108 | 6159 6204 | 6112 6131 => -0.07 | 17.8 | 15.9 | 17.2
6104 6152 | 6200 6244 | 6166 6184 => 0.02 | 17.5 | 17.2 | 17.4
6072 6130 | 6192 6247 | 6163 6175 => 0.10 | 17.9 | 16.9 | 17.3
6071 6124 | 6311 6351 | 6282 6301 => 0.05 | 17.9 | 16.5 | 16.8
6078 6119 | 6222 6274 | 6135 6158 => 0.02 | 17.3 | 17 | 17.2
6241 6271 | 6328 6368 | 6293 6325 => 0.01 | 17.2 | 17.1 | 17.2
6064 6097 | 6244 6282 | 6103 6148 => 0.02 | 18.3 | 17.1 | 18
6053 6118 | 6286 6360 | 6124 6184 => 0.02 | 17.7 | 16.7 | 17.4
